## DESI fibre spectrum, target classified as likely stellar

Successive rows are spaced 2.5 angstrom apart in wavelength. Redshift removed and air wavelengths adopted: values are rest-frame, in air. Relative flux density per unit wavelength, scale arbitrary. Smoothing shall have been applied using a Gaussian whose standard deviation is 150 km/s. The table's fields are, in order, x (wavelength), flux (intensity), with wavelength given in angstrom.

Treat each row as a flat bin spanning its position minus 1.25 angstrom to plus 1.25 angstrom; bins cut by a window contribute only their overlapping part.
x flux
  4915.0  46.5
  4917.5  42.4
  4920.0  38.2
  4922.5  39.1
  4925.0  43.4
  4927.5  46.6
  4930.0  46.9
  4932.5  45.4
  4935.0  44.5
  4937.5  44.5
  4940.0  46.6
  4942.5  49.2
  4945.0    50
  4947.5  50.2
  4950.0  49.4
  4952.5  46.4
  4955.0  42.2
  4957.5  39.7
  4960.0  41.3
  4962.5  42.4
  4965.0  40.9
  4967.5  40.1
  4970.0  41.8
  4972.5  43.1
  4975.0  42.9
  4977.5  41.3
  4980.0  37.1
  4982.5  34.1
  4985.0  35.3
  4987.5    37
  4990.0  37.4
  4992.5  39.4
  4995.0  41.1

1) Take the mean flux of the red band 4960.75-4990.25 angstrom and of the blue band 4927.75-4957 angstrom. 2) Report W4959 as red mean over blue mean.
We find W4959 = 0.85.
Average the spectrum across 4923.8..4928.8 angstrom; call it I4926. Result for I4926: 45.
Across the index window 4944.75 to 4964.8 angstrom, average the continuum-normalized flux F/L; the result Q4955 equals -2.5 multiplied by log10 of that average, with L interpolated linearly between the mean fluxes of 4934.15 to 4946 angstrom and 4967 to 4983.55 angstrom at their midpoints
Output -0.01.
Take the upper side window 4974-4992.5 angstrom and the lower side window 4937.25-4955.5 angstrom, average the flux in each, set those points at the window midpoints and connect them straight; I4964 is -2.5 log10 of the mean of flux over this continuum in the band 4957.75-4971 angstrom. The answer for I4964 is 0.04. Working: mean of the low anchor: 47.7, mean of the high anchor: 37.9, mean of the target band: 41.2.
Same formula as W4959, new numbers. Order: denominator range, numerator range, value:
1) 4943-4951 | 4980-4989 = 0.72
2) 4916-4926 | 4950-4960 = 1.06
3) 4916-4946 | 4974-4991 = 0.85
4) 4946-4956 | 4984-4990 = 0.77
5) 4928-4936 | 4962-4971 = 0.90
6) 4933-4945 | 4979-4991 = 0.78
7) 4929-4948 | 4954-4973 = 0.88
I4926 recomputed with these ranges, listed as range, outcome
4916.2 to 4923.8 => 40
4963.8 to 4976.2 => 41.8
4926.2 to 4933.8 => 46.3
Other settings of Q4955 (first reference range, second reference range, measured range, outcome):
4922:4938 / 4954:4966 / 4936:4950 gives -0.12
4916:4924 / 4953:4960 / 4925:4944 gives -0.13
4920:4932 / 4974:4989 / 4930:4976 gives -0.10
